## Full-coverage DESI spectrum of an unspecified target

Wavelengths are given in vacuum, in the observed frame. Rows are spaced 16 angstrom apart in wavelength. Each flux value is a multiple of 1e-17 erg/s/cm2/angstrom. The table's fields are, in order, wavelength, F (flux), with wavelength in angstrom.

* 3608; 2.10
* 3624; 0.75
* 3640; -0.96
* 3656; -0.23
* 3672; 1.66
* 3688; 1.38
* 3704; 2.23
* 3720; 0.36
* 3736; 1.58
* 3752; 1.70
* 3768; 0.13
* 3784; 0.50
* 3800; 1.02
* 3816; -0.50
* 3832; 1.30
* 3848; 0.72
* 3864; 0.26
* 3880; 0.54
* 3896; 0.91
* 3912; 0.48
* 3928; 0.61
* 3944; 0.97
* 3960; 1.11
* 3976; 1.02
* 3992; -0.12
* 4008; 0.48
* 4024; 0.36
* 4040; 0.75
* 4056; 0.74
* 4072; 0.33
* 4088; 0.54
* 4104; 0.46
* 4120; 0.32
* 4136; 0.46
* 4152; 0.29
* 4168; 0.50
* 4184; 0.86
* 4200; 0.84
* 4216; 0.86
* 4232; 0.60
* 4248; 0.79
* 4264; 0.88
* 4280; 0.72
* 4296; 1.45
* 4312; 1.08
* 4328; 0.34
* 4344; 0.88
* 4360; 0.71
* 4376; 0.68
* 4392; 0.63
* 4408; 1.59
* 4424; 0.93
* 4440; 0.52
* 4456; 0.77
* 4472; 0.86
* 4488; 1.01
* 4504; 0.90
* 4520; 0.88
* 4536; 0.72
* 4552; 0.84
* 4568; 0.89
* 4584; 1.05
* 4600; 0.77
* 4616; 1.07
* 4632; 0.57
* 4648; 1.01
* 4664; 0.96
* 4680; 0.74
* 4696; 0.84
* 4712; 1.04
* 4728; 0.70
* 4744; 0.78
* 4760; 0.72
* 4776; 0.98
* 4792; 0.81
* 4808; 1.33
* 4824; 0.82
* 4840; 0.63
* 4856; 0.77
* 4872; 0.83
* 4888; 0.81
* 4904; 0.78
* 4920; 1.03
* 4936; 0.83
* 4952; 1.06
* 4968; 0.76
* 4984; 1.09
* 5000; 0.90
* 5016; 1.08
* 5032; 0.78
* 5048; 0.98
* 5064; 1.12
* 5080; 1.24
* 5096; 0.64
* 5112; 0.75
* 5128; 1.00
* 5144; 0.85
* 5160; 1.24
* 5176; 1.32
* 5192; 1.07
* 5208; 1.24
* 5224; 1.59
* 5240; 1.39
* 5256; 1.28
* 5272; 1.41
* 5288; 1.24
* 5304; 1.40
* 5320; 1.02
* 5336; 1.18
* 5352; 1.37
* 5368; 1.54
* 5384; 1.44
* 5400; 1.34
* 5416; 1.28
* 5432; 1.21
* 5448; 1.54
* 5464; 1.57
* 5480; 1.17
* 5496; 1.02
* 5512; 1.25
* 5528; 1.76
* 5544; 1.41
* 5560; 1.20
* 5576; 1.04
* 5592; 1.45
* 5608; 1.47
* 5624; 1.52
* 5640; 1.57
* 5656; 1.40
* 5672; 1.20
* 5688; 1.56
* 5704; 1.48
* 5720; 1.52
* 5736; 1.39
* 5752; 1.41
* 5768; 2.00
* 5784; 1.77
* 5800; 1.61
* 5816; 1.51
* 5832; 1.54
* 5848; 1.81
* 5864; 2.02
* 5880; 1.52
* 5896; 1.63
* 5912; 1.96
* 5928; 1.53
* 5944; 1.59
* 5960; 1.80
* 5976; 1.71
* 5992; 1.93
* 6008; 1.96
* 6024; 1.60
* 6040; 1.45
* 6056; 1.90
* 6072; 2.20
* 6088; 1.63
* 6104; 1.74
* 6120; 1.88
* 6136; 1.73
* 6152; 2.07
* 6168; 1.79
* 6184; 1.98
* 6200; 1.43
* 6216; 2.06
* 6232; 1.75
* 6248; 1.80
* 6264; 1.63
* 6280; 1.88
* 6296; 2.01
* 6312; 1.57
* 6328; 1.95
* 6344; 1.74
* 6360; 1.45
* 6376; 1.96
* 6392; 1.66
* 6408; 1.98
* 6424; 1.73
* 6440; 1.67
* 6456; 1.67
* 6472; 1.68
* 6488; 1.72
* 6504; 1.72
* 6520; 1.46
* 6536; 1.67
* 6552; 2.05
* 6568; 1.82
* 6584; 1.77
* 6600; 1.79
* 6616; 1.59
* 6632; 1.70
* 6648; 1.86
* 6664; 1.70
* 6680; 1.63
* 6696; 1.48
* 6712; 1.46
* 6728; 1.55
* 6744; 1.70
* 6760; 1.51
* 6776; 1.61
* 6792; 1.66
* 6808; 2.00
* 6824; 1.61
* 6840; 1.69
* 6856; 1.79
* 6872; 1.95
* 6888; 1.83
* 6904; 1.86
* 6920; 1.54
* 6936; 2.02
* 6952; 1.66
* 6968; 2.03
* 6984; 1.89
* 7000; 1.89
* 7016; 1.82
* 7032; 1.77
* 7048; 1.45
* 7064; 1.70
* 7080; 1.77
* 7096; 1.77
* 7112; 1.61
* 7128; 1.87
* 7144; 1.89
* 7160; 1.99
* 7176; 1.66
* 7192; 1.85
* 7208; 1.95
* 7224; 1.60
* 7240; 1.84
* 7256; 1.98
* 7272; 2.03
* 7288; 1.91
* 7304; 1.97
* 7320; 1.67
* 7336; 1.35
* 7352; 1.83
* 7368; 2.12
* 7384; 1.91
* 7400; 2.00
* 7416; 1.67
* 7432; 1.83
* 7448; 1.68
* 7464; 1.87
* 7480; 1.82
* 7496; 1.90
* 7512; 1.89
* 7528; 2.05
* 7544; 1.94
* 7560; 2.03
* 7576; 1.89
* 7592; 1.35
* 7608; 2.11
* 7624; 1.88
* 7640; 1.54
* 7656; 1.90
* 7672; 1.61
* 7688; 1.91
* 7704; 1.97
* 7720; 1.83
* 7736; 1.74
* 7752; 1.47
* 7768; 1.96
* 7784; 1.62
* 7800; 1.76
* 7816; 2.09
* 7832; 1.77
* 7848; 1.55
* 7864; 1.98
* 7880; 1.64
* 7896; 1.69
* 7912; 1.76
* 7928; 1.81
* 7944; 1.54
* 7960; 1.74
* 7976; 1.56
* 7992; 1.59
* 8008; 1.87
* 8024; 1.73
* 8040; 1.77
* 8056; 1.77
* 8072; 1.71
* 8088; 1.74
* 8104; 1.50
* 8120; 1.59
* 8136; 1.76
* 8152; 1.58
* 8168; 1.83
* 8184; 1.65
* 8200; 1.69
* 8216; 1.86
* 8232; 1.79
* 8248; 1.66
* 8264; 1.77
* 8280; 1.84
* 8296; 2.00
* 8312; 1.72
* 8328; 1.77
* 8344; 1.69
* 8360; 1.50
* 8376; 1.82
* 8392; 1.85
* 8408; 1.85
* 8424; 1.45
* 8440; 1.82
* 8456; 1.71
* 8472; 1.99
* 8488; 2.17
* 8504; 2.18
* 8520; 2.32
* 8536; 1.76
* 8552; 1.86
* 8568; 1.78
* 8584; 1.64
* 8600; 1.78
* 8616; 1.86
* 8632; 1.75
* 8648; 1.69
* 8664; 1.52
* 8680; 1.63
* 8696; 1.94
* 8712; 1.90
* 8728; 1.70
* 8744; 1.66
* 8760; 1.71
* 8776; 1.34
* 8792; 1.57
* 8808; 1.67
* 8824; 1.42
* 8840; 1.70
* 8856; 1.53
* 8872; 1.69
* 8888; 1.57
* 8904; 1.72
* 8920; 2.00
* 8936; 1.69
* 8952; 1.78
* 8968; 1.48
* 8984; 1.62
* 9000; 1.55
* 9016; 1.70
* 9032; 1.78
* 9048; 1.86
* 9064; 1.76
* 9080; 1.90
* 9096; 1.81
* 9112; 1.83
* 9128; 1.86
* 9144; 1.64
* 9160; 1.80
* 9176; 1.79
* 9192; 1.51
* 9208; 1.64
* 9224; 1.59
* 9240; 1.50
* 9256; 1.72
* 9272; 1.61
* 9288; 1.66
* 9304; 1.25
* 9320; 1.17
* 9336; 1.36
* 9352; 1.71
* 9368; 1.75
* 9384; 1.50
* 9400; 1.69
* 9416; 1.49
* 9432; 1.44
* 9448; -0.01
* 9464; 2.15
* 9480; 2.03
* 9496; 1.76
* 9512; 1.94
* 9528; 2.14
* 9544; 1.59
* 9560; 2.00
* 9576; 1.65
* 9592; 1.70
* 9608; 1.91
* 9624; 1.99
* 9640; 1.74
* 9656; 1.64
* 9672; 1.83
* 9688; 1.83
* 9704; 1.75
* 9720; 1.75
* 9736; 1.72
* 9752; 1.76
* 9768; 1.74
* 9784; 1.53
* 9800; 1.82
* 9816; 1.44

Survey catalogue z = 0.29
